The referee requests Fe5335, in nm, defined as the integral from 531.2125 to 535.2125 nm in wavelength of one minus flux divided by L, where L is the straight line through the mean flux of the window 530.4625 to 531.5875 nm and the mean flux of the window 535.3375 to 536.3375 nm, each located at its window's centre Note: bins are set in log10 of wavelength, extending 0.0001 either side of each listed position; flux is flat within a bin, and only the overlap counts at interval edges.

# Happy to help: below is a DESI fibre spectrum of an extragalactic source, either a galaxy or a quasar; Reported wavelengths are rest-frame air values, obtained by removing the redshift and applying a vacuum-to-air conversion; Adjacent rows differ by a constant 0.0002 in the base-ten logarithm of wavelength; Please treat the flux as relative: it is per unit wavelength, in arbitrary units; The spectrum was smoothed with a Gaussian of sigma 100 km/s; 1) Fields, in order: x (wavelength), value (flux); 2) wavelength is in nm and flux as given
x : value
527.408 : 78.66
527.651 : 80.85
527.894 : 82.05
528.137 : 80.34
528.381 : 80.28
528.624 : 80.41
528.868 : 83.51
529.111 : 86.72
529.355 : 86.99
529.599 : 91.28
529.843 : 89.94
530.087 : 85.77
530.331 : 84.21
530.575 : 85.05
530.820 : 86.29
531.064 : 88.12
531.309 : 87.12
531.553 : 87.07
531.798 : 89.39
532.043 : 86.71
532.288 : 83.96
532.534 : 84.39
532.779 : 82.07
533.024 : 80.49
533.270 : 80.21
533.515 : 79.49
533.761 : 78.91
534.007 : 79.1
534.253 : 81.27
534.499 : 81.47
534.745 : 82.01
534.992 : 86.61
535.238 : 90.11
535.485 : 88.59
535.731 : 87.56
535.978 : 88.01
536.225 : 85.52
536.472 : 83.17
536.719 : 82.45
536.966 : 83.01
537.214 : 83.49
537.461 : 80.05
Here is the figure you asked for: 0.17 nm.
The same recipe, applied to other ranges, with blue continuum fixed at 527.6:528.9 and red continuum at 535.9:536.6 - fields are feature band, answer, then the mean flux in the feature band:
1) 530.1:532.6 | -0.106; 86.2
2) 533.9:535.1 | 0.034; 82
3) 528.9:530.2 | -0.097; 87.8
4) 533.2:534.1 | 0.049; 79.4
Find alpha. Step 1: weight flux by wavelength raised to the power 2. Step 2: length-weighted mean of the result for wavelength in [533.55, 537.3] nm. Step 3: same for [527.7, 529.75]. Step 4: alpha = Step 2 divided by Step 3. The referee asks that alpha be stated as 1.03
